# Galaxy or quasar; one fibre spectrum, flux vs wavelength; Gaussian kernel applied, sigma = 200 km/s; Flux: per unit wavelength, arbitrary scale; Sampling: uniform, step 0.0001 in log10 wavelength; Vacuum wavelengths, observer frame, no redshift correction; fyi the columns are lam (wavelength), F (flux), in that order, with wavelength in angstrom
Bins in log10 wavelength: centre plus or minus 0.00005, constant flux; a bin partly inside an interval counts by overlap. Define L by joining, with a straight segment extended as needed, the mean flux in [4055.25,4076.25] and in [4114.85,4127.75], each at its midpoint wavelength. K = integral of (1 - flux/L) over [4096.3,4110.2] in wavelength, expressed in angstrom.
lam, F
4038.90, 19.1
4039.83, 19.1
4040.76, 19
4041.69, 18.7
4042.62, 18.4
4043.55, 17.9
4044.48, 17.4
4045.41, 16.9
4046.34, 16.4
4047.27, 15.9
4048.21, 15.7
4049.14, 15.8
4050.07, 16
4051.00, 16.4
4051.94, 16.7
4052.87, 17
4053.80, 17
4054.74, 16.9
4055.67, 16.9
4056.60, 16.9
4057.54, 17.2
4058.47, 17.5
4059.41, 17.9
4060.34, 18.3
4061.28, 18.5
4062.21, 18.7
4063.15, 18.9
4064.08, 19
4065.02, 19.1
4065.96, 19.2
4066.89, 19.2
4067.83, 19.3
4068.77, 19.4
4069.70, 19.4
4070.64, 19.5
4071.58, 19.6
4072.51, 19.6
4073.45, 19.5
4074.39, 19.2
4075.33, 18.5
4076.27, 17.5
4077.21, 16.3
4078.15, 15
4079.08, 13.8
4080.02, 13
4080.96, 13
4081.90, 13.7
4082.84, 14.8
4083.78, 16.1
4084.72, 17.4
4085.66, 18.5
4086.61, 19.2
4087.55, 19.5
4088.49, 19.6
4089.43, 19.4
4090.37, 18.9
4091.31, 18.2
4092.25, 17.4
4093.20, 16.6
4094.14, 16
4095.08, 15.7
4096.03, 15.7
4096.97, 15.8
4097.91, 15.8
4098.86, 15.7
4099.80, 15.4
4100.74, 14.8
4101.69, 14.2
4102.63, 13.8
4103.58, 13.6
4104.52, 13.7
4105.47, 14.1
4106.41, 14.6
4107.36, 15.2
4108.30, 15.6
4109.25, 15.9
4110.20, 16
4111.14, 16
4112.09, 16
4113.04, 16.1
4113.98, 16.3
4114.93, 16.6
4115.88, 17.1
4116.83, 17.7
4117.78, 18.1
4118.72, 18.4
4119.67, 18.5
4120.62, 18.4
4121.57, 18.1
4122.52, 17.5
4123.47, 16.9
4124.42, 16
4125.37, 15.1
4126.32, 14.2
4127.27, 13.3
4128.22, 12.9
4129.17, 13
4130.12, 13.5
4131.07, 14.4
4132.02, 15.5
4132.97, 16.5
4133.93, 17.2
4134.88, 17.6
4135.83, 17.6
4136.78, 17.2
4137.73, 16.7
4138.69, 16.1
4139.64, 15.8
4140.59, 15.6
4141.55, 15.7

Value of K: 2.0 angstrom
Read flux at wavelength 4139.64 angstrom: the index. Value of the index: 15.8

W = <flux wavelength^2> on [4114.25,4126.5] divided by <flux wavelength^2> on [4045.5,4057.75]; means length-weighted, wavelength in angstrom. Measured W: 1.1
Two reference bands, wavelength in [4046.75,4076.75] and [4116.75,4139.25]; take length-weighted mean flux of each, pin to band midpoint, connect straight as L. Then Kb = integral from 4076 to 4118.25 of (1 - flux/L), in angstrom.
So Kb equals 2.4 angstrom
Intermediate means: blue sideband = 18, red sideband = 16.2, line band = 16.1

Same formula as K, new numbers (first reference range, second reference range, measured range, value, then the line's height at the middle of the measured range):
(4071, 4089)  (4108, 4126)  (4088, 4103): 0.5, 17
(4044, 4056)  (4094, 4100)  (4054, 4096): -4.0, 16.1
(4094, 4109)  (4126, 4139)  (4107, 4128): -1.7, 15.2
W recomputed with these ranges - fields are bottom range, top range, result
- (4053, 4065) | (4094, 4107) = 0.85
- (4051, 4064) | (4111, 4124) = 1.01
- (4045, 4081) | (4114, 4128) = 0.98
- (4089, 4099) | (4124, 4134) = 0.88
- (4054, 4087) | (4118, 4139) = 0.94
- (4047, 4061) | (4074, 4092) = 1.02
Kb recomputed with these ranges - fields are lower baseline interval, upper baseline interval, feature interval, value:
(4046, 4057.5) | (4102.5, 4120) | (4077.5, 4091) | -0.3 angstrom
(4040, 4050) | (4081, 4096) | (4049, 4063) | 0.0 angstrom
